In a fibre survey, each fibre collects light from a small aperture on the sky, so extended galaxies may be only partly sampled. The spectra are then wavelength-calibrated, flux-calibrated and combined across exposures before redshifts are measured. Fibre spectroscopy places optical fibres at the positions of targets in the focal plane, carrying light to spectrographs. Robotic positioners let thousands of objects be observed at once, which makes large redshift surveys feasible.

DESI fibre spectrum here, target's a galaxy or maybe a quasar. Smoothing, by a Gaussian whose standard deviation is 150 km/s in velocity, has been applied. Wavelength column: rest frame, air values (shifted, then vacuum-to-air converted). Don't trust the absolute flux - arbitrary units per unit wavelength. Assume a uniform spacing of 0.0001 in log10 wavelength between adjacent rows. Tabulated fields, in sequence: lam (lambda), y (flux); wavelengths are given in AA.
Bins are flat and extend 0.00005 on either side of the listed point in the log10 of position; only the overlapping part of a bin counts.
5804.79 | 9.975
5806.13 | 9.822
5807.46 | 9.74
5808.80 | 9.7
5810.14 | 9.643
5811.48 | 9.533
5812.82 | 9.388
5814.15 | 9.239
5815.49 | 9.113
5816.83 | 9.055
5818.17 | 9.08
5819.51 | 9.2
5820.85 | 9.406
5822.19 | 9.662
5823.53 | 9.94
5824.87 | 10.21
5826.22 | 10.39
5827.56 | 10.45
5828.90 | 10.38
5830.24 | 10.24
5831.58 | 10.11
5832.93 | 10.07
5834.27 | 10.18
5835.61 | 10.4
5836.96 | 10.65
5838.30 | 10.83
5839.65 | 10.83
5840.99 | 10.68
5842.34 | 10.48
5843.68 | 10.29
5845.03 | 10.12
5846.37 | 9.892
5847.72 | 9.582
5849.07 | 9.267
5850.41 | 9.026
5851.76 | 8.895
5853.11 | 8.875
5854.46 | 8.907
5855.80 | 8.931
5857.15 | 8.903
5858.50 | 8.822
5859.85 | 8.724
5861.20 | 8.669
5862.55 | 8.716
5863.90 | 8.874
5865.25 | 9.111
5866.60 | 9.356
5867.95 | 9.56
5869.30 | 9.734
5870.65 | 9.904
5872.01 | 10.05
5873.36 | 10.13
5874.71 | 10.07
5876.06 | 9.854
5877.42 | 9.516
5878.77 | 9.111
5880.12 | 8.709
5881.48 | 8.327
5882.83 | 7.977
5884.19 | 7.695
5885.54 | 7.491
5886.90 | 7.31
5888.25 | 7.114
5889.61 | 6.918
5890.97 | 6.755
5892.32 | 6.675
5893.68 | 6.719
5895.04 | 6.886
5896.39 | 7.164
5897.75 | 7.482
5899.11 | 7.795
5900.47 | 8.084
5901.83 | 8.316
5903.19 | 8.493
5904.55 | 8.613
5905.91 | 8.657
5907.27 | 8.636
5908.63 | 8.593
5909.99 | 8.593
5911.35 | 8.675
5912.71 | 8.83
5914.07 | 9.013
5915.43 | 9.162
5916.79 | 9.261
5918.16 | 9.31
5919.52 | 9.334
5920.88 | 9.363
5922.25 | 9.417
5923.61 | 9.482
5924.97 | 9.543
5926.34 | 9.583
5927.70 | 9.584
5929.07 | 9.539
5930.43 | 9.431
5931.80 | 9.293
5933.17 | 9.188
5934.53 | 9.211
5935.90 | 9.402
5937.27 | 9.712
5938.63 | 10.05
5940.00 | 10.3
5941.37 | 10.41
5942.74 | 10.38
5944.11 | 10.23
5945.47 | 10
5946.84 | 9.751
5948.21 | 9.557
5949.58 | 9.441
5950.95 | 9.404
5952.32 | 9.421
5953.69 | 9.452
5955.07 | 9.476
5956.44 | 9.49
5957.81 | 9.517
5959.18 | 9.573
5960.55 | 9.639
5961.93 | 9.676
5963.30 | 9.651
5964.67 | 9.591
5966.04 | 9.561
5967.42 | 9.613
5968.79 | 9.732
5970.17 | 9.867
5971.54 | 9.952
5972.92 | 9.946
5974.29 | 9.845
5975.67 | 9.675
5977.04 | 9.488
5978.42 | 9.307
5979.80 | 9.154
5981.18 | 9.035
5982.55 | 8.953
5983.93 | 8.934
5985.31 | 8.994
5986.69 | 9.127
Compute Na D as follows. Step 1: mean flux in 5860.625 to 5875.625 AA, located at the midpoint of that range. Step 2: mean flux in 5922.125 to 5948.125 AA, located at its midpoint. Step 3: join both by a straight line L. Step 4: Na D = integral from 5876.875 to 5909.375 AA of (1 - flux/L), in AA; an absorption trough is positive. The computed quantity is 5.8 AA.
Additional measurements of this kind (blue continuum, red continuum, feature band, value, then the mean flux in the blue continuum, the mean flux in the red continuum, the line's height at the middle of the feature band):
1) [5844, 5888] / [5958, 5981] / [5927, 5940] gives -0.15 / 9.06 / 9.62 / 9.43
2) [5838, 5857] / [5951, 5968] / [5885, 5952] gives 5.41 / 9.71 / 9.55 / 9.61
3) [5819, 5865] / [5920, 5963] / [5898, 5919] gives 2.19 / 9.72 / 9.63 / 9.66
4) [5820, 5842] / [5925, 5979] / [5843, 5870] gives 2.47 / 10.3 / 9.66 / 10.1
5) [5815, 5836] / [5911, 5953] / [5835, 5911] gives 6.85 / 9.87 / 9.53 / 9.72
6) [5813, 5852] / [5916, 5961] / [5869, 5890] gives 2.21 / 9.93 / 9.6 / 9.78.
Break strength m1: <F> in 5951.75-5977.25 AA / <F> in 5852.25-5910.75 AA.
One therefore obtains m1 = 1.14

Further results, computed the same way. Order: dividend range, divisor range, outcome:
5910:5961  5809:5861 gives 0.98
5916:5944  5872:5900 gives 1.19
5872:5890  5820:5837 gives 0.85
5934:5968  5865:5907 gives 1.16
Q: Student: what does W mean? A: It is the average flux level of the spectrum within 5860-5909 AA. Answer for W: 8.42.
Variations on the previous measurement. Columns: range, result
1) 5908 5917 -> 8.87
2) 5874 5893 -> 8.11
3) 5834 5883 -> 9.52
